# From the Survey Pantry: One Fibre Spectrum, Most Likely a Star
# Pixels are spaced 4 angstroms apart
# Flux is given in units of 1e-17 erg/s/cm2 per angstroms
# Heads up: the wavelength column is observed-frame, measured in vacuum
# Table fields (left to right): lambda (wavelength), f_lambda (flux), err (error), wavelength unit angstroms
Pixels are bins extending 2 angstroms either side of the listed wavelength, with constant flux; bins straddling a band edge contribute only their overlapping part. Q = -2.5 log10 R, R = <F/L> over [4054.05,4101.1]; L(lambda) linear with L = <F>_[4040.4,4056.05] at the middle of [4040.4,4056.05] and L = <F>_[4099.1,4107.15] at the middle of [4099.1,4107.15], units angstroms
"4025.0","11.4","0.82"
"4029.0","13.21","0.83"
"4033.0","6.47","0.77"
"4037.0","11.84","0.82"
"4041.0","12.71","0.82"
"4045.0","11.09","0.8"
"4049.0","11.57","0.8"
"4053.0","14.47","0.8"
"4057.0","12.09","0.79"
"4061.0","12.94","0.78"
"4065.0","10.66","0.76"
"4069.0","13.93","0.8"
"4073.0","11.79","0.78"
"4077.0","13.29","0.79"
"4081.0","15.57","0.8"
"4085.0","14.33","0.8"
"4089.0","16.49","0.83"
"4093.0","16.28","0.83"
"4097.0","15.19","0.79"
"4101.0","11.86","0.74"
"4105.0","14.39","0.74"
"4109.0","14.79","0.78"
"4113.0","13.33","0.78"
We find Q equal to -0.08 mag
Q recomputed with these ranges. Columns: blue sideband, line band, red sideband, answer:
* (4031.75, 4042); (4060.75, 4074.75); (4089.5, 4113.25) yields 0.01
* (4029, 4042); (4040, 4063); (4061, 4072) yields -0.09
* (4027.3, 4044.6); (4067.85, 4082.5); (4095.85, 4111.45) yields -0.07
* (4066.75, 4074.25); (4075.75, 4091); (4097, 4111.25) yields -0.13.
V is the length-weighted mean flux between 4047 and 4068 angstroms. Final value 12.4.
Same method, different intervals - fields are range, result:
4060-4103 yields 13.9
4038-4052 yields 12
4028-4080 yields 12.1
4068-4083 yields 13.6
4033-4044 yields 11.1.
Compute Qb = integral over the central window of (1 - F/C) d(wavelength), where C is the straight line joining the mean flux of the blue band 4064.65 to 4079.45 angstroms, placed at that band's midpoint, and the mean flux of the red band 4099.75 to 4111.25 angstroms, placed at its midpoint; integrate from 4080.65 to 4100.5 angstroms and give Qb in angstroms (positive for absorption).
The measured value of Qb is -3.0 angstroms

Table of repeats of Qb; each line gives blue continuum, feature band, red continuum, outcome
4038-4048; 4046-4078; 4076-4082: 1.61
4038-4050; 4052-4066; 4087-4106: 0.14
